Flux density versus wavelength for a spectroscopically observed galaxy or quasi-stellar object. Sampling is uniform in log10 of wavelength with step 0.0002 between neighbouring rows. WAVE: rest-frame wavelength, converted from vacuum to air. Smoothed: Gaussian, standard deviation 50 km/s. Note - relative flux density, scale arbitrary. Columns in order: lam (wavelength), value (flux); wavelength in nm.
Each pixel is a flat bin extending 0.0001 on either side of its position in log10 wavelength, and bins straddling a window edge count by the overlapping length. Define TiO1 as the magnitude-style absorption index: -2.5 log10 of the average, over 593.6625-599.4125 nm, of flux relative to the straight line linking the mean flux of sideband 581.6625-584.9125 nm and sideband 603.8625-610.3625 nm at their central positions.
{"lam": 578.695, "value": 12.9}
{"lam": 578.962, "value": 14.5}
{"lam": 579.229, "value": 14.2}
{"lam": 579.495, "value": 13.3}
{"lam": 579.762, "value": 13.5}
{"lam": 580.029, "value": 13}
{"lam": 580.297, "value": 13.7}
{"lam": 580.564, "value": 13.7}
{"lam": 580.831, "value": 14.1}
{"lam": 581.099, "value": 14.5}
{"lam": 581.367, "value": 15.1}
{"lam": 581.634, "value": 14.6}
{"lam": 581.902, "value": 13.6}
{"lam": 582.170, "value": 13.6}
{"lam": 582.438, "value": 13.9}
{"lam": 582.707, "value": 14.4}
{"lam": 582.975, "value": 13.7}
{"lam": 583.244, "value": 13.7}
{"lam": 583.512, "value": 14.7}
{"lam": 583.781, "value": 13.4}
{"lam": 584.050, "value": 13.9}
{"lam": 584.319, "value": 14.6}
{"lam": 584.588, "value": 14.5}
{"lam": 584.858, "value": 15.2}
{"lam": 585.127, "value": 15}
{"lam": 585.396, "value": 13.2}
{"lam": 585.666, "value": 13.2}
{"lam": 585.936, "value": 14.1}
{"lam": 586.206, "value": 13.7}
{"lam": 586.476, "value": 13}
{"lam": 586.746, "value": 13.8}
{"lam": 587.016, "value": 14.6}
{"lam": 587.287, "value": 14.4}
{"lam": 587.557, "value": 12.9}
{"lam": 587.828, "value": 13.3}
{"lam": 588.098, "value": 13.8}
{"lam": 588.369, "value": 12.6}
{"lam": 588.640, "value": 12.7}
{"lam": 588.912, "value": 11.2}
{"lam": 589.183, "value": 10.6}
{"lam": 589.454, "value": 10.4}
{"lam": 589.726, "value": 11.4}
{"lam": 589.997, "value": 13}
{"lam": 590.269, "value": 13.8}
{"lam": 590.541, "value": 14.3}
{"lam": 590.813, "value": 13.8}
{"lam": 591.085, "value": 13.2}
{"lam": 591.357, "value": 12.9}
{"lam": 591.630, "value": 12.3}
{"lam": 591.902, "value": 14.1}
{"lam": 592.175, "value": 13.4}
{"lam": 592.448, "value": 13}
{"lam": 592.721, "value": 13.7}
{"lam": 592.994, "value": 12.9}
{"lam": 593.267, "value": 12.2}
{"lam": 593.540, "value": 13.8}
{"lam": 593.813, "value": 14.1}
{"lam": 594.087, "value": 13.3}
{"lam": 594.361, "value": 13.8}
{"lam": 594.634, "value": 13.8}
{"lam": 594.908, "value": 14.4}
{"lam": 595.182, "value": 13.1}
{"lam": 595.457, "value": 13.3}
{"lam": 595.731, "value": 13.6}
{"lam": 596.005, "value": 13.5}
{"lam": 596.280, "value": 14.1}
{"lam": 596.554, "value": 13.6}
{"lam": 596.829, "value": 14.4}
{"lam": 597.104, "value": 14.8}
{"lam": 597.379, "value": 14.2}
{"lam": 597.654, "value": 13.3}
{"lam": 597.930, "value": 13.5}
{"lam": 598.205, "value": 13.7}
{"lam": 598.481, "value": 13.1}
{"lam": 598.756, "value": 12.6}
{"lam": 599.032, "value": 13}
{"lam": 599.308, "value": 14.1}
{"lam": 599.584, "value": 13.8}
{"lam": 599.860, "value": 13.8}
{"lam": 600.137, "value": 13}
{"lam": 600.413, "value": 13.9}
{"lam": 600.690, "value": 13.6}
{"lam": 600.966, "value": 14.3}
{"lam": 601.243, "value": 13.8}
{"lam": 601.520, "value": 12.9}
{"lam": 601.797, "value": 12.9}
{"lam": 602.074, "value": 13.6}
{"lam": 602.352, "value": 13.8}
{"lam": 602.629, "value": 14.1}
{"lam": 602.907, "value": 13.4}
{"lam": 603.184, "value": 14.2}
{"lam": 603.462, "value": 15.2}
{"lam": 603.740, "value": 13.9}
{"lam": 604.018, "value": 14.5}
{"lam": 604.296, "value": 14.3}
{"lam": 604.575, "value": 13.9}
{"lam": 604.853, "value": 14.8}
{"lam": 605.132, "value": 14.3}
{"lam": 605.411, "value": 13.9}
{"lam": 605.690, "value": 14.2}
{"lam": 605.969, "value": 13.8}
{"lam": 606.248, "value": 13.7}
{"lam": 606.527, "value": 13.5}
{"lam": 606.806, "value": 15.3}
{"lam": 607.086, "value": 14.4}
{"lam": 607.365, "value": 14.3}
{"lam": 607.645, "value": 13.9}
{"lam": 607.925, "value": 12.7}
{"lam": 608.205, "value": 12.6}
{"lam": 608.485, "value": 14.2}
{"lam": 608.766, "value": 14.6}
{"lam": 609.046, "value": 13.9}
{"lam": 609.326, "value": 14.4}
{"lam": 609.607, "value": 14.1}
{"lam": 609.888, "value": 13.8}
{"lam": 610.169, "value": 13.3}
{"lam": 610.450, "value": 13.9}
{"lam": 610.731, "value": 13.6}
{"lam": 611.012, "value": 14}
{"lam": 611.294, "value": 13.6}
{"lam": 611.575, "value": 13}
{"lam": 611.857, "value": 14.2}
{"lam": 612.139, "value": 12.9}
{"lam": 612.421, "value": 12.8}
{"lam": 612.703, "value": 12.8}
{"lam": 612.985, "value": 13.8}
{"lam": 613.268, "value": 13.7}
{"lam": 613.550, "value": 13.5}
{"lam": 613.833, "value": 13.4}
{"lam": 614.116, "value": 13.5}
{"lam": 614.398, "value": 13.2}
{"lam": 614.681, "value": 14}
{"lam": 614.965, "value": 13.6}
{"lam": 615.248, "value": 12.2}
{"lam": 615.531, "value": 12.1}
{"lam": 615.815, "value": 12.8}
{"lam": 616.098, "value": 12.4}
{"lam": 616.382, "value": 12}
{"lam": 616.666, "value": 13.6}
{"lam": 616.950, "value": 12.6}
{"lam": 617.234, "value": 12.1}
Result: 0.03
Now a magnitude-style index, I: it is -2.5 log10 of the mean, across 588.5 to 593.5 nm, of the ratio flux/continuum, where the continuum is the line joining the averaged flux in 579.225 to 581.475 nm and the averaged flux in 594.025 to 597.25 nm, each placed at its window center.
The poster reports 0.09 mag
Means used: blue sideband 13.9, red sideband 13.8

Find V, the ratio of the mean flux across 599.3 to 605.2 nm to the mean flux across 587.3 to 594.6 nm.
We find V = 1.1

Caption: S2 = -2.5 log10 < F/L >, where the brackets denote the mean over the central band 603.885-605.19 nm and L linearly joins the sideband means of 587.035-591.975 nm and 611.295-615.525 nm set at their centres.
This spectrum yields -0.10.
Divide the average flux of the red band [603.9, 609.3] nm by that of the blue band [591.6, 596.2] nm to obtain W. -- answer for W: 1.04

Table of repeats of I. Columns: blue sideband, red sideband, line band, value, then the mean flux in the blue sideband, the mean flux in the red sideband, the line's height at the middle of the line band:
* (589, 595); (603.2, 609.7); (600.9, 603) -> 0.02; 13.1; 14.1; 13.8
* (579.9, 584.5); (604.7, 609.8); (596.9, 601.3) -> 0.03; 14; 14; 14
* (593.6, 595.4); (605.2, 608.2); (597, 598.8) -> 0.01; 13.7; 13.9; 13.8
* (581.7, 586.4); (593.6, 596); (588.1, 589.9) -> 0.19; 14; 13.7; 13.9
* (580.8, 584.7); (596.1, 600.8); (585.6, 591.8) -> 0.08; 14.2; 13.7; 14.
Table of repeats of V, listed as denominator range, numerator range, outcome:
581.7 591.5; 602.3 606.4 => 1.05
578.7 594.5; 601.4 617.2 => 1.01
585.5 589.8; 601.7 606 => 1.09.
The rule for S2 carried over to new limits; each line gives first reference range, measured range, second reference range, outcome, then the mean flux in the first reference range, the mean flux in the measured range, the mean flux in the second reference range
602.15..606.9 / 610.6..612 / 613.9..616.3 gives -0.023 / 14.1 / 13.7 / 13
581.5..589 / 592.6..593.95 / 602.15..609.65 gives 0.044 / 13.8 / 13.3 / 14.1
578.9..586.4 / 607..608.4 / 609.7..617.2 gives -0.016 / 14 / 13.6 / 13.2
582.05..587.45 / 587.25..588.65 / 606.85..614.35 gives 0.057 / 14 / 13.3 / 13.7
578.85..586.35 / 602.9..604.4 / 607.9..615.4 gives -0.051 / 14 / 14.3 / 13.5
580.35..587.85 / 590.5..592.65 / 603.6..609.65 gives 0.055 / 14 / 13.3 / 14.1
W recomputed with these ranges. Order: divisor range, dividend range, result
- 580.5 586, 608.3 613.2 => 0.97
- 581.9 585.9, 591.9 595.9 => 0.96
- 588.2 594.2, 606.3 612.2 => 1.08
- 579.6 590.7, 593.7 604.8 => 1.01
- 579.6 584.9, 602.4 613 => 0.99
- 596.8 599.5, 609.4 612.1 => 1.00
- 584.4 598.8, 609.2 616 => 1.00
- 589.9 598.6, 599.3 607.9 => 1.03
